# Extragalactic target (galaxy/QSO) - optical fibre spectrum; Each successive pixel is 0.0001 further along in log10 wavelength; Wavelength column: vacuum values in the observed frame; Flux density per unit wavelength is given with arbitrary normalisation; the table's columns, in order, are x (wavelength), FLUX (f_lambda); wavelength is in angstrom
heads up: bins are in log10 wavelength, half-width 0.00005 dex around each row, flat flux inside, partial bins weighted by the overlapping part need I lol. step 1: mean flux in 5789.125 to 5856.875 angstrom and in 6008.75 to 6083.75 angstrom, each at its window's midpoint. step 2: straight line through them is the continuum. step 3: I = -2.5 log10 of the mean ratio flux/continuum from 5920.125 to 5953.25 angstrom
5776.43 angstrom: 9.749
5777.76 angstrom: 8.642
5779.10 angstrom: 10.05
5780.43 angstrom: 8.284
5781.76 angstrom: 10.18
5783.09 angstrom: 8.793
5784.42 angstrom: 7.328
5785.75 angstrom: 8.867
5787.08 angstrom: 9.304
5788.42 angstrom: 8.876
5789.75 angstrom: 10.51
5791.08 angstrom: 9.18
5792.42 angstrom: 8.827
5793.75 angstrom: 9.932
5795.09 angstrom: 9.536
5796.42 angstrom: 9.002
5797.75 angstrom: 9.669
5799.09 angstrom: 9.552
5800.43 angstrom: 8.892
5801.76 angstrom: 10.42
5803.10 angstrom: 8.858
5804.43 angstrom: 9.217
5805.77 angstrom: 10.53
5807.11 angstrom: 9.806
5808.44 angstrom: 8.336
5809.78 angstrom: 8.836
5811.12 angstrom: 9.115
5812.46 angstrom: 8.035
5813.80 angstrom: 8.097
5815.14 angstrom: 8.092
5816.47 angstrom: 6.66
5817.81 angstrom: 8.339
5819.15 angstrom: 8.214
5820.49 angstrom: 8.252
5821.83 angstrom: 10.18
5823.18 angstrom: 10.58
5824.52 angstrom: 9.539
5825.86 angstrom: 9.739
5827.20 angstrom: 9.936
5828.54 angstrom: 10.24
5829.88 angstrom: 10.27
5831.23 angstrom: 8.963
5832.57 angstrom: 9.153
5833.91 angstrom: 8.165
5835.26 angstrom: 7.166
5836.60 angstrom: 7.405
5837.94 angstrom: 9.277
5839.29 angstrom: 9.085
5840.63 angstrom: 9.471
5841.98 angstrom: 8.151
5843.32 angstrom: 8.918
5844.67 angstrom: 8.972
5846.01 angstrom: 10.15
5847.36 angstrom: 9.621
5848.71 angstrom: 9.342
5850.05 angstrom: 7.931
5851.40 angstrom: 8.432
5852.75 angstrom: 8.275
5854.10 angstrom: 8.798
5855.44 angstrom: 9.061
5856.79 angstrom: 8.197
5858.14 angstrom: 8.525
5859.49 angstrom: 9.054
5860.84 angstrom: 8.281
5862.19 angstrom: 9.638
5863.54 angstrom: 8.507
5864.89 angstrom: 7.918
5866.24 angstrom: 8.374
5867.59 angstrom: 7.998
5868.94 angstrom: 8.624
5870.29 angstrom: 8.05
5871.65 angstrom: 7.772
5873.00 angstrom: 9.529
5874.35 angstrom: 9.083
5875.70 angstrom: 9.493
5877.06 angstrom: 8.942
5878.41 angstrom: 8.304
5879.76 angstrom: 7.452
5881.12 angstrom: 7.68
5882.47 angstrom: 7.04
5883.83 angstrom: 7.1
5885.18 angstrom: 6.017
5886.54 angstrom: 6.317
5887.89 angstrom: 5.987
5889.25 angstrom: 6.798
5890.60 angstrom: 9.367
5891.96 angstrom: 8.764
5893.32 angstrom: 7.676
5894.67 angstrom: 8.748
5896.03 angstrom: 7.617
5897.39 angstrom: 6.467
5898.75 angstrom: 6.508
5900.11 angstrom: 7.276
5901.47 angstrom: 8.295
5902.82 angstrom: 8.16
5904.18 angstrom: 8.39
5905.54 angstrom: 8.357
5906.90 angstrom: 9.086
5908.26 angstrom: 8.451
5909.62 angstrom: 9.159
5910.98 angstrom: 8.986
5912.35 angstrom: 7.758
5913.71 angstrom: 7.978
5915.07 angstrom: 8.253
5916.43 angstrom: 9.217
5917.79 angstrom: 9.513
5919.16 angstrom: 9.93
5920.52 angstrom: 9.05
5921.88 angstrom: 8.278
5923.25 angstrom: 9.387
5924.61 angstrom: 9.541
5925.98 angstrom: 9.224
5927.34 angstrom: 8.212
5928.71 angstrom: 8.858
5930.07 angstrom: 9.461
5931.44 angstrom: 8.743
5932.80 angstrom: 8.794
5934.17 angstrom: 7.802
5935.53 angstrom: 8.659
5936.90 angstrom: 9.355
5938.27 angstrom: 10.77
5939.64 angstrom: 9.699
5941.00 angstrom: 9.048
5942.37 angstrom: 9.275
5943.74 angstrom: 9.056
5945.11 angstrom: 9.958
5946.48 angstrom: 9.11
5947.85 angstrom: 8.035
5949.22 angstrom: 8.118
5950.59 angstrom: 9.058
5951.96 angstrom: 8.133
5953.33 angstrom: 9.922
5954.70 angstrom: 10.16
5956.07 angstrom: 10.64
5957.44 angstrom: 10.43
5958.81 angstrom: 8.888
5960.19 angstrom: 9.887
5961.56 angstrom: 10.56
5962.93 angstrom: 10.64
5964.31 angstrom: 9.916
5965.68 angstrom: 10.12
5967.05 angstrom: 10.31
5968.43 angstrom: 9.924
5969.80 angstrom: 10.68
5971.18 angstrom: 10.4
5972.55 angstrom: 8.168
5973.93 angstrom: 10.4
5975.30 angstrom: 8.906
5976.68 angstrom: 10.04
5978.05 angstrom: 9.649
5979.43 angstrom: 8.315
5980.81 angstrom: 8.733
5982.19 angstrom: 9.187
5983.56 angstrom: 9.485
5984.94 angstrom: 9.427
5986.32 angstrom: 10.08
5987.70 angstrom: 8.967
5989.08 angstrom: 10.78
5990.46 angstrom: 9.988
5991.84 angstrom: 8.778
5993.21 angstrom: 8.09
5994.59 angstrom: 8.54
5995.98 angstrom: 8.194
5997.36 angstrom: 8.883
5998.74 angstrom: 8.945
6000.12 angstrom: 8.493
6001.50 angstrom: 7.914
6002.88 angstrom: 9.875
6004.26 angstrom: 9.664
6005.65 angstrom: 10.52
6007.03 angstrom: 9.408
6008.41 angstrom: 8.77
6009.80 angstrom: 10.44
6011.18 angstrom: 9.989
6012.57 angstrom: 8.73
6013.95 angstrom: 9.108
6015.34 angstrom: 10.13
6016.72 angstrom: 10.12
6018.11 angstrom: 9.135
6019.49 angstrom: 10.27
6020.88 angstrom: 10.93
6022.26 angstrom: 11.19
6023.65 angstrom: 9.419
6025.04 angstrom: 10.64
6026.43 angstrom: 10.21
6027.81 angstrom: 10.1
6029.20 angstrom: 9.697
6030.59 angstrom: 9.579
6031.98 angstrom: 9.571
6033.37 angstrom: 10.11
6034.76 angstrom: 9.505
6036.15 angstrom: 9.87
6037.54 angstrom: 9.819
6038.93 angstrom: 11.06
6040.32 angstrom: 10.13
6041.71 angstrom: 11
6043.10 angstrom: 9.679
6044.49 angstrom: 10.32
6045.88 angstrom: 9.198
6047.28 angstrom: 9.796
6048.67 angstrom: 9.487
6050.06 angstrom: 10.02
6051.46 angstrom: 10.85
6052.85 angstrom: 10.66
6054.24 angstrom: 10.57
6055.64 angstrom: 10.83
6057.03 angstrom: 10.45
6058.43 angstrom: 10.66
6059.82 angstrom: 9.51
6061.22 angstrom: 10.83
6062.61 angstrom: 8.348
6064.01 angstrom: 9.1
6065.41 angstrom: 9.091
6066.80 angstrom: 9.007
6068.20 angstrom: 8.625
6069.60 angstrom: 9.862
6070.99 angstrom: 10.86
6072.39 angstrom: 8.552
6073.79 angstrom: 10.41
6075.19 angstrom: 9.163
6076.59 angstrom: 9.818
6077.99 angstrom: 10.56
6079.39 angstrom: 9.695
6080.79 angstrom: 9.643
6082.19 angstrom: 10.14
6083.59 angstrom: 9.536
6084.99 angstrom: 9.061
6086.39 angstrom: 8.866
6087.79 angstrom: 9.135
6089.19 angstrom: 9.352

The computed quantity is 0.058 mag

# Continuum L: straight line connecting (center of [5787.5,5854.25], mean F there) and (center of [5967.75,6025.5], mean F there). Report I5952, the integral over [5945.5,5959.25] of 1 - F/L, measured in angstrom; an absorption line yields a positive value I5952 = 0.2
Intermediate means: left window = 9.05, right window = 9.5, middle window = 9.27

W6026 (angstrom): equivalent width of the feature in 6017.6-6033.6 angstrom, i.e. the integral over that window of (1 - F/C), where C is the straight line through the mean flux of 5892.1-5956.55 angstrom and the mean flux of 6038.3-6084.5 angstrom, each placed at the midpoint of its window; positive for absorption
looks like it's -0.77 angstrom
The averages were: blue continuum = 8.77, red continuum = 9.92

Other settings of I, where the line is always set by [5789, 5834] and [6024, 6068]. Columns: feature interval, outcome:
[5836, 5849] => 0.03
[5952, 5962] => -0.03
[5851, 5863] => 0.08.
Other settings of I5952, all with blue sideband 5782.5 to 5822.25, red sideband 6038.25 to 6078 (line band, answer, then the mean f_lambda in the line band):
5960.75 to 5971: -0.8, 10.3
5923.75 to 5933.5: 0.5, 8.98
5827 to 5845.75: 0.3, 8.94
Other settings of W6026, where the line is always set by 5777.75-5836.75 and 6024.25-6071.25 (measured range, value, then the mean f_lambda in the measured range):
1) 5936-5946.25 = 0.0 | 9.55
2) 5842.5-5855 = 0.4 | 8.94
